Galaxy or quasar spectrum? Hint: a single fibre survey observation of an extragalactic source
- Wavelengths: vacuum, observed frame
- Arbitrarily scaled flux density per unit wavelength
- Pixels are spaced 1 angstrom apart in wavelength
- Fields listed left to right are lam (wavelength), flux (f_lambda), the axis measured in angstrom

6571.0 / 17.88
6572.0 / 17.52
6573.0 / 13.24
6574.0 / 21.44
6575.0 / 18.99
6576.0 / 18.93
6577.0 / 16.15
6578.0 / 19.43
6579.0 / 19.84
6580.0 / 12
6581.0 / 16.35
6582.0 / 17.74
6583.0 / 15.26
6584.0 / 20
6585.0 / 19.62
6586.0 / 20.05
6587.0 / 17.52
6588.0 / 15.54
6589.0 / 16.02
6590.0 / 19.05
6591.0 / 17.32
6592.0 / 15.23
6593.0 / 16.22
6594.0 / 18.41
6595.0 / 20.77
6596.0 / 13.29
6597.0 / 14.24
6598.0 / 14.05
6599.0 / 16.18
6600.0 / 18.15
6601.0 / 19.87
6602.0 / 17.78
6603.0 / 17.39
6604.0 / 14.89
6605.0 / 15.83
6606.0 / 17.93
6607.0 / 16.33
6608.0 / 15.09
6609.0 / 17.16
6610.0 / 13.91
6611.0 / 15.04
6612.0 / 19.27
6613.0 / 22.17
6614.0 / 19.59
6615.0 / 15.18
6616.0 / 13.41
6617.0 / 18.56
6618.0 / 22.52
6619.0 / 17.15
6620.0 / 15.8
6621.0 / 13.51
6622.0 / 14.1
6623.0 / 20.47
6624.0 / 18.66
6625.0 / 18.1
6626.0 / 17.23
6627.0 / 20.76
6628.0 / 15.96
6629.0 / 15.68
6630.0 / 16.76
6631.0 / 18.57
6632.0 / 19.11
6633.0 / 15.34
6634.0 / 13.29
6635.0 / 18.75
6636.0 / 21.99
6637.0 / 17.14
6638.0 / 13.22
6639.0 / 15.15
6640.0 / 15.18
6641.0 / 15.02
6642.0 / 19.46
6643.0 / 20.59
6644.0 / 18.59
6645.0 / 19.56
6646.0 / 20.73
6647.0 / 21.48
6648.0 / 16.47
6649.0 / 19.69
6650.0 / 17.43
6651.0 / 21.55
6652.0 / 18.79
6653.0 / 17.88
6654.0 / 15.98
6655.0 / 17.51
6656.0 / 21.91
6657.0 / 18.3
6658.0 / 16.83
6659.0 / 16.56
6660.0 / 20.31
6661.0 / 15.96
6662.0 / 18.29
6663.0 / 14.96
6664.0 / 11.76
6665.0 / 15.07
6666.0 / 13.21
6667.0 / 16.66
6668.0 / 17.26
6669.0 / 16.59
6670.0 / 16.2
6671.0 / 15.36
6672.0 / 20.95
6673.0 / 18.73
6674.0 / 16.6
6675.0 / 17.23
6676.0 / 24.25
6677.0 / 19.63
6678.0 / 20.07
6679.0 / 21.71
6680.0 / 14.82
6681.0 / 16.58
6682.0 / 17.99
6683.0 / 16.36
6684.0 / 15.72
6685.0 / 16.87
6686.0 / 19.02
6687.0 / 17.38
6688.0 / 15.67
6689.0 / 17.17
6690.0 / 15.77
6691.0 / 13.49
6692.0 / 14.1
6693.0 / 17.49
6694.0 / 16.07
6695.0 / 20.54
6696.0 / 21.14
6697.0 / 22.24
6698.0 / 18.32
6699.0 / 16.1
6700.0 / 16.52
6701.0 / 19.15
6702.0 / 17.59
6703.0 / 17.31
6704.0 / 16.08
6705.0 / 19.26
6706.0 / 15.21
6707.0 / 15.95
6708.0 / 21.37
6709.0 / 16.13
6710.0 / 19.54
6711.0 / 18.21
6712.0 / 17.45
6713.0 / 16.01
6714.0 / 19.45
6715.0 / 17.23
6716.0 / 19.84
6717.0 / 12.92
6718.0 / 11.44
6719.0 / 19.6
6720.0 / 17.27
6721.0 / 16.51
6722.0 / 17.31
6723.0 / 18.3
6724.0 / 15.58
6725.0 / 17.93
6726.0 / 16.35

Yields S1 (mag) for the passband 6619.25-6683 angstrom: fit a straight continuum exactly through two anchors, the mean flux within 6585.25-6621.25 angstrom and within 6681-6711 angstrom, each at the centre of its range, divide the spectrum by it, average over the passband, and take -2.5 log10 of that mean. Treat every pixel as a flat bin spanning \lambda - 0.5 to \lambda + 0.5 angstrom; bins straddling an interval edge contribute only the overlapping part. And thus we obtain -0.02 mag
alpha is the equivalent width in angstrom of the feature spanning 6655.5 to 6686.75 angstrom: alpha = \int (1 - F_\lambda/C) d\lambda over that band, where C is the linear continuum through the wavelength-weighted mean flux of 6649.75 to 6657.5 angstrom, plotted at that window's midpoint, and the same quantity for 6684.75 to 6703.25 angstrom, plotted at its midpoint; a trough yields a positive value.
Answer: 1.2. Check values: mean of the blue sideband 18.7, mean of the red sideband 17.5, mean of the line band 17.5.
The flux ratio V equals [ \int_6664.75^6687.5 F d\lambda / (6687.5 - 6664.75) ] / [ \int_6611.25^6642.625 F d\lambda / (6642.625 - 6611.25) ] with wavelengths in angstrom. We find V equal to 1.02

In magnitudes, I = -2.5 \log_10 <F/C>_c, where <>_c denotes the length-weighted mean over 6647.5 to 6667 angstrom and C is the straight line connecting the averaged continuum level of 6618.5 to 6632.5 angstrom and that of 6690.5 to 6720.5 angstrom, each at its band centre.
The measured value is 0.00 mag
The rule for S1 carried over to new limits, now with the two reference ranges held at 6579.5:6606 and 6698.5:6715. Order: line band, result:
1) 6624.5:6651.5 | -0.04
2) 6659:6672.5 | 0.06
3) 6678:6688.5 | 0.01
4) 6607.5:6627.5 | -0.02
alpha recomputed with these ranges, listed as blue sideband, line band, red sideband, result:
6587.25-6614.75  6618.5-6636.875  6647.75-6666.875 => -0.22 angstrom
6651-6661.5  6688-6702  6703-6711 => 0.24 angstrom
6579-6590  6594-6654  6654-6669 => -1.59 angstrom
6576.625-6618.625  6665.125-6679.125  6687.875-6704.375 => -0.54 angstrom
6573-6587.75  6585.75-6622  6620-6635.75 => 1.27 angstrom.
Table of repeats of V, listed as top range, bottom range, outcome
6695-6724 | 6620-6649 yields 1.01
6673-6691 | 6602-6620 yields 1.03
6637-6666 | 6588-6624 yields 1.04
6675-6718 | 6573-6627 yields 1.02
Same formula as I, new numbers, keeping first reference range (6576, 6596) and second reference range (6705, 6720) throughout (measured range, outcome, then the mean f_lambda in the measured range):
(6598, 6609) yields 0.04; 16.8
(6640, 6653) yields -0.09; 18.9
